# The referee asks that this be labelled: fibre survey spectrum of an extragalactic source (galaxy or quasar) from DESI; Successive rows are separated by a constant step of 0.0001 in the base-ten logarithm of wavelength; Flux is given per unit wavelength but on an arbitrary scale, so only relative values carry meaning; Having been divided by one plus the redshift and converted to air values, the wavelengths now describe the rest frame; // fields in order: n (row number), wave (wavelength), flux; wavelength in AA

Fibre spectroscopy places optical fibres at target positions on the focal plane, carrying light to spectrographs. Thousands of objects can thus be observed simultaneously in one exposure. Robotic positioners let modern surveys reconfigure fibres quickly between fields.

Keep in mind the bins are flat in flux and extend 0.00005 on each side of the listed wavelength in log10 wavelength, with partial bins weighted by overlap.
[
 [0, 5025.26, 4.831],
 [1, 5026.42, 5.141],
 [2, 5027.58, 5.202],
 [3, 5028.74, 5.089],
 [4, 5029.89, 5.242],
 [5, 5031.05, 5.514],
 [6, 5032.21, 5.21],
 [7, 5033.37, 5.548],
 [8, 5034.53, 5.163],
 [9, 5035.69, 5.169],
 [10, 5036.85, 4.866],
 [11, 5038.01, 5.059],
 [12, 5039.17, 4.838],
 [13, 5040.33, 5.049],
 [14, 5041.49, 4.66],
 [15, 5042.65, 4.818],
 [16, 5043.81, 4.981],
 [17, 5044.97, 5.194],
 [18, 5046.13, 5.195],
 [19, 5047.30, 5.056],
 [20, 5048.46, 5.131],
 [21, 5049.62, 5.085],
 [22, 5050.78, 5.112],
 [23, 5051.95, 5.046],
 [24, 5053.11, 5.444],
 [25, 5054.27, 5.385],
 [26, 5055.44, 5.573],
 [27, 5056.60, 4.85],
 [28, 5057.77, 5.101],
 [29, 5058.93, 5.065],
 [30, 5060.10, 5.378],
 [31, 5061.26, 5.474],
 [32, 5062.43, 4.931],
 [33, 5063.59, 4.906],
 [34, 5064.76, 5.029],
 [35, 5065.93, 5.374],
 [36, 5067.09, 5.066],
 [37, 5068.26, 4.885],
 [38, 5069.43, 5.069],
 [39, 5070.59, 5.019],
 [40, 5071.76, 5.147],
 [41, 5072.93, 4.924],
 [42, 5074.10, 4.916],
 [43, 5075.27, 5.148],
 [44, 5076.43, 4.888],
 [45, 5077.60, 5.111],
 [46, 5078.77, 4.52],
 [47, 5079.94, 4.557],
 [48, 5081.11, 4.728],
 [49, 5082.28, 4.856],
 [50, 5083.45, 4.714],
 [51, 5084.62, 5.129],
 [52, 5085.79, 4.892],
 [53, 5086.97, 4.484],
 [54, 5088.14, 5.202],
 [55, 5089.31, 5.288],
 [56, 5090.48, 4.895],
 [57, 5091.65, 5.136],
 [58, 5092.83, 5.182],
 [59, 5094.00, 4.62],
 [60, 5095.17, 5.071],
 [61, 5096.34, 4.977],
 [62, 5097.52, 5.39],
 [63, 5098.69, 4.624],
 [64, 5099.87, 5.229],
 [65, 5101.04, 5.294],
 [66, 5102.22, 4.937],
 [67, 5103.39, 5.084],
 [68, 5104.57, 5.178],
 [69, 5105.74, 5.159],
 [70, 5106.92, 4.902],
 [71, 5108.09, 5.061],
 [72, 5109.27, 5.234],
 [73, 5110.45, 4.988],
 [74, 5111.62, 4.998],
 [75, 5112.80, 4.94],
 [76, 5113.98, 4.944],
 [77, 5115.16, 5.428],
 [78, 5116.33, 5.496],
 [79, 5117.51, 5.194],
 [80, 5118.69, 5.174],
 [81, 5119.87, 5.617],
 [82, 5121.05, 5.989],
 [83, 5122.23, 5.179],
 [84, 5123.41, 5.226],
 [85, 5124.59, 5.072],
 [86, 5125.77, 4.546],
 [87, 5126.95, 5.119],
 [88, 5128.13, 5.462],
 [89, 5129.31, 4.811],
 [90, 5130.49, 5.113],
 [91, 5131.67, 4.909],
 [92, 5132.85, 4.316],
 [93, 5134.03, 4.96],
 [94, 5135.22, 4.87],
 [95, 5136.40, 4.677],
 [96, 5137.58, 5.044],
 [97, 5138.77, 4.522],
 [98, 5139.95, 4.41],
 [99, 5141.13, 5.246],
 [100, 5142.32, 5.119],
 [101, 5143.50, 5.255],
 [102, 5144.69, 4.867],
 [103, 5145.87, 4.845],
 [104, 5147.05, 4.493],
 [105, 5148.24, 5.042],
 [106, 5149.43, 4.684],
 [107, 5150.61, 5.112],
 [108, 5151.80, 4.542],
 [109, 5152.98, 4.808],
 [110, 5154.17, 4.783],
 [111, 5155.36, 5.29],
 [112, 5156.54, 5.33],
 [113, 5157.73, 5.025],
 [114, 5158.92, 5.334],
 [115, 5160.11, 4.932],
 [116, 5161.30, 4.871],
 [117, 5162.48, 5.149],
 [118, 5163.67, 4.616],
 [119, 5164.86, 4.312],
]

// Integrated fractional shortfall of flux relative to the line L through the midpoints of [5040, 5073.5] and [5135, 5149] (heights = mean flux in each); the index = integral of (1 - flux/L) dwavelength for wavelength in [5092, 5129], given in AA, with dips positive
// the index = -1.4 AA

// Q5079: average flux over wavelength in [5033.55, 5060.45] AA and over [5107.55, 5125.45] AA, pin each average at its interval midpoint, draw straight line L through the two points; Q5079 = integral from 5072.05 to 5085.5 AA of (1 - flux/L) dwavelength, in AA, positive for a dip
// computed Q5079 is 0.75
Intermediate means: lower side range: 5.1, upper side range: 5.22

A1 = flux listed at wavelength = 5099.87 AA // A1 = 5.229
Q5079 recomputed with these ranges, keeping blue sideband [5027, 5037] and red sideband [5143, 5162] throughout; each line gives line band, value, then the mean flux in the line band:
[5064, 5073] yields 0.1 AA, 5.07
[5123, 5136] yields 0.2 AA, 4.94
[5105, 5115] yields 0.0 AA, 5.05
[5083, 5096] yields 0.3 AA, 4.97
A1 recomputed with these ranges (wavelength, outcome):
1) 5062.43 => 4.931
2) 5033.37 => 5.548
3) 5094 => 4.62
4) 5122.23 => 5.179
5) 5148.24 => 5.042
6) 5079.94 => 4.557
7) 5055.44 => 5.573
